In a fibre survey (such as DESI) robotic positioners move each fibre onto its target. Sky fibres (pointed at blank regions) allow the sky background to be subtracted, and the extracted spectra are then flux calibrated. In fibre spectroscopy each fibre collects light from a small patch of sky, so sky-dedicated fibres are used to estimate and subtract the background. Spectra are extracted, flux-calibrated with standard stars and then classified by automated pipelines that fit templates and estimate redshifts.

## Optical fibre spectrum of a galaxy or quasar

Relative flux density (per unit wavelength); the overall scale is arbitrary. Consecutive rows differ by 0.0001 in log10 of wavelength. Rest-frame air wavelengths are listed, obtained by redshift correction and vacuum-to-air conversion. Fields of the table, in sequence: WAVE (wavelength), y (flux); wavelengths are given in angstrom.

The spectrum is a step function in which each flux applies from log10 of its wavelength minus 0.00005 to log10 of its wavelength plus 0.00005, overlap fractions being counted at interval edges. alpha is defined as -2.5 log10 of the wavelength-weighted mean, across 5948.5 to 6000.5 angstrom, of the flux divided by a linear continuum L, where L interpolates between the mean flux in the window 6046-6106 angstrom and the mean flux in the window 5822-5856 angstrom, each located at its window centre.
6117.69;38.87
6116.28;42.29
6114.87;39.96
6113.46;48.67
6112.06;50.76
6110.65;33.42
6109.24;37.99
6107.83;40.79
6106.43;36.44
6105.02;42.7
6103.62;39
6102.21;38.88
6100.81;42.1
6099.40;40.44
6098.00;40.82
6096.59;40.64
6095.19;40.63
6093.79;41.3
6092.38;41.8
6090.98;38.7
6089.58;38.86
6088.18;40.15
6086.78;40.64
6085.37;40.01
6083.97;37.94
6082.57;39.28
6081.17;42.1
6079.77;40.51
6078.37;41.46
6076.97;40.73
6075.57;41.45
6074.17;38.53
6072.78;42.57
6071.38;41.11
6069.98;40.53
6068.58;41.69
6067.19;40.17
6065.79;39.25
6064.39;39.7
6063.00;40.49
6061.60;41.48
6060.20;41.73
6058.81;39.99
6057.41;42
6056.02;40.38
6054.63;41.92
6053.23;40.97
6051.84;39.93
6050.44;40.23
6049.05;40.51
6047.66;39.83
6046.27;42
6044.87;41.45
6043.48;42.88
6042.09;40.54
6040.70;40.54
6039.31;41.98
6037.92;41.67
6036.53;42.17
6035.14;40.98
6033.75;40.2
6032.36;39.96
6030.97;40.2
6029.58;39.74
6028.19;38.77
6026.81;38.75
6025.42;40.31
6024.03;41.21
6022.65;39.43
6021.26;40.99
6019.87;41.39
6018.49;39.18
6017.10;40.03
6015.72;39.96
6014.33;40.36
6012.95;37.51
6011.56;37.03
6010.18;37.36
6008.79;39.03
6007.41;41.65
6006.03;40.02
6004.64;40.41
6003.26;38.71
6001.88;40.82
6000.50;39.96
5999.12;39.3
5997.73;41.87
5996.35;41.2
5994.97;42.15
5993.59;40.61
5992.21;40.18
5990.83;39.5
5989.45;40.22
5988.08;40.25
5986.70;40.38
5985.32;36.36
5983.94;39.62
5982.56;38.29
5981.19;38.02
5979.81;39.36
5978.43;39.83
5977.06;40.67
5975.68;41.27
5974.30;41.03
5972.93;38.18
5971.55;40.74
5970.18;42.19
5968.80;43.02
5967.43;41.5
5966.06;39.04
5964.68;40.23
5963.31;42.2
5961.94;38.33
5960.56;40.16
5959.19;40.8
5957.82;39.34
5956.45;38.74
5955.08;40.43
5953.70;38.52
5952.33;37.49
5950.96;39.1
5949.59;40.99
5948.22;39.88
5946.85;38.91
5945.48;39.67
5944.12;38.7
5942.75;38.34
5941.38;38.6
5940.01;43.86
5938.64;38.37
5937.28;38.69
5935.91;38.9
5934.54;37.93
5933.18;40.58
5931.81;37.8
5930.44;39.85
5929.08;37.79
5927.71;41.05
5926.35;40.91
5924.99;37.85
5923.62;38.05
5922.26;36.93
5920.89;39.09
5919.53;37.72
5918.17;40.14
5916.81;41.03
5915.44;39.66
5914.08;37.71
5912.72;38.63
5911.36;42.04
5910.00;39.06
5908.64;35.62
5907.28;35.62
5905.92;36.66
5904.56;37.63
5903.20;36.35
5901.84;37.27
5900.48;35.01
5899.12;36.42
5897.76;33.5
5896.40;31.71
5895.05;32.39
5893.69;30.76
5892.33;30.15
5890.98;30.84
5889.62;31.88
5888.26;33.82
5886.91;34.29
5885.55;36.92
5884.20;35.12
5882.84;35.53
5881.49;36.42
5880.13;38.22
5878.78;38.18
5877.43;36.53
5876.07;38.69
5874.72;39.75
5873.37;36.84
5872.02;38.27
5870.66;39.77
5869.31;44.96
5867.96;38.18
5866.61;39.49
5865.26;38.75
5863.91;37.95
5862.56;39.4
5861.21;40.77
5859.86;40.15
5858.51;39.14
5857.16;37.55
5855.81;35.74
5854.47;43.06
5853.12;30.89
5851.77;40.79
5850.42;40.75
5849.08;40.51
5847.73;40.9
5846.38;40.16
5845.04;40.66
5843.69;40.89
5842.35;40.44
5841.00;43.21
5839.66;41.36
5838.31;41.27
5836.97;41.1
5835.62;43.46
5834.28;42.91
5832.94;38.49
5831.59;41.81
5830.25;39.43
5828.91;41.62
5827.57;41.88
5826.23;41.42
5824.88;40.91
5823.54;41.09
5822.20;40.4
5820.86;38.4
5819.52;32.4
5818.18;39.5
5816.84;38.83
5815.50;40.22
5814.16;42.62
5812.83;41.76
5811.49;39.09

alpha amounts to 0.02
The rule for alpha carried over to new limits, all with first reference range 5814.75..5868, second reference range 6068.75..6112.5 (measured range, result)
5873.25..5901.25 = 0.15 mag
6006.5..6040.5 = 0.01 mag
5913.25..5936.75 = 0.03 mag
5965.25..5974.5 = -0.02 mag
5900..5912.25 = 0.08 mag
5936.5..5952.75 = 0.02 mag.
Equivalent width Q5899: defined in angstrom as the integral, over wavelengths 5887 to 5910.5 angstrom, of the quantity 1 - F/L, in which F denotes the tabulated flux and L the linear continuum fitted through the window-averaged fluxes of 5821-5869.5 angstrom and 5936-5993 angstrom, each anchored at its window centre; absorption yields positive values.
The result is 3.3 angstrom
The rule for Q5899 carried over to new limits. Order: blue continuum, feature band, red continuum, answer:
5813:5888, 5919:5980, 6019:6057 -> 0.7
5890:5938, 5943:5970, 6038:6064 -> -1.1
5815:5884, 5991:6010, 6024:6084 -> 0.0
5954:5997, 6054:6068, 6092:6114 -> 0.0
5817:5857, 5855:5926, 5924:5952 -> 4.6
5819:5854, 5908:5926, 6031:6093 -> 0.7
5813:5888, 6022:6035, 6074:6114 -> 0.1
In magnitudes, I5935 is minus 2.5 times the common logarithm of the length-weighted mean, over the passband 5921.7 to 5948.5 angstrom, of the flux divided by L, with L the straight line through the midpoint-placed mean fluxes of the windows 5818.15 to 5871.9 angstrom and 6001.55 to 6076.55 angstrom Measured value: 0.03 mag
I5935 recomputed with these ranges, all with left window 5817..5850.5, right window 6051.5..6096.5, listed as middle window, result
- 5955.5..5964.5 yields 0.02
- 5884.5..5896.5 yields 0.24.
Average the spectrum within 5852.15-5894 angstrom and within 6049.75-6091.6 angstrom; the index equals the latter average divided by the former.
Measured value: 1.1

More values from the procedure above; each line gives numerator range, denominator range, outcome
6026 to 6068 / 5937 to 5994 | 1.02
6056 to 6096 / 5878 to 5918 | 1.13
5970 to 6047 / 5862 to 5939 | 1.07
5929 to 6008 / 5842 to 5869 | 1.01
